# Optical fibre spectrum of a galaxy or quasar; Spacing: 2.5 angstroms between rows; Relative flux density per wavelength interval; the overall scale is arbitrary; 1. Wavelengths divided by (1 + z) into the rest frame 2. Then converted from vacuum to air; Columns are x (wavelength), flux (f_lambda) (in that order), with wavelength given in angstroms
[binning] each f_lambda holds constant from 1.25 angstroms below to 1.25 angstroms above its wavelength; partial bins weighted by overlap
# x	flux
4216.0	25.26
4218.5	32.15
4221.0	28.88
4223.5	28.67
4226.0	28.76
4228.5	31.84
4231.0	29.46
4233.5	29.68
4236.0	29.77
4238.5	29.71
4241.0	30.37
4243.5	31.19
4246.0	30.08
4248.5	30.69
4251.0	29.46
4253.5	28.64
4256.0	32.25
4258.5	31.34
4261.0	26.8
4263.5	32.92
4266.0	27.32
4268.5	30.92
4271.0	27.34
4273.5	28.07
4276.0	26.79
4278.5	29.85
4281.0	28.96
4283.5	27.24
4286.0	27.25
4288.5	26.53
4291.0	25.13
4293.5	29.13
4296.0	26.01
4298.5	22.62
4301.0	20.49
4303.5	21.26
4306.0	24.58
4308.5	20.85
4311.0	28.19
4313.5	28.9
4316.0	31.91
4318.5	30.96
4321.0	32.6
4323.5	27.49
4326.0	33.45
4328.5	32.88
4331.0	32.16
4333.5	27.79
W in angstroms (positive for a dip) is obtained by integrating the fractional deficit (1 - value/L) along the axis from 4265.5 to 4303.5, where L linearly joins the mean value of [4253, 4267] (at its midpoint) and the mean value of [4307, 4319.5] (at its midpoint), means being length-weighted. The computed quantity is 3.1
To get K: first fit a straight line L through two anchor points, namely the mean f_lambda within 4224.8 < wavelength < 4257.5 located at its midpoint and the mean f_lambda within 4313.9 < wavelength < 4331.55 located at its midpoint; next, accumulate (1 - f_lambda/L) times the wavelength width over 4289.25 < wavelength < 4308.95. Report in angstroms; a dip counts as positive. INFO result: 4.53 angstroms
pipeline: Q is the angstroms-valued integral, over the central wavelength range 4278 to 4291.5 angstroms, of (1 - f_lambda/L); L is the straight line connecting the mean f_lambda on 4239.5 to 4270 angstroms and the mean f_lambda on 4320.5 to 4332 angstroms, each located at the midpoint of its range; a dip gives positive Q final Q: 1.4 angstroms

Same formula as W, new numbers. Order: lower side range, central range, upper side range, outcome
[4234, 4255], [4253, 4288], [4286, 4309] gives -2.20 angstroms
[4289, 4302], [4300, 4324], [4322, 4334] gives 1.14 angstroms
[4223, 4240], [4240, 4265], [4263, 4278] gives -0.97 angstroms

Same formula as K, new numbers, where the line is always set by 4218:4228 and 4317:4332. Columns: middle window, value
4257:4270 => 0.2 angstroms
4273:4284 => 0.9 angstroms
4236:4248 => -0.1 angstroms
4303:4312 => 2.1 angstroms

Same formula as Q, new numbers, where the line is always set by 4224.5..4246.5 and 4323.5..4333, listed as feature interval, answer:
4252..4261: 0.1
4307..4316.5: 1.3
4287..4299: 1.9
